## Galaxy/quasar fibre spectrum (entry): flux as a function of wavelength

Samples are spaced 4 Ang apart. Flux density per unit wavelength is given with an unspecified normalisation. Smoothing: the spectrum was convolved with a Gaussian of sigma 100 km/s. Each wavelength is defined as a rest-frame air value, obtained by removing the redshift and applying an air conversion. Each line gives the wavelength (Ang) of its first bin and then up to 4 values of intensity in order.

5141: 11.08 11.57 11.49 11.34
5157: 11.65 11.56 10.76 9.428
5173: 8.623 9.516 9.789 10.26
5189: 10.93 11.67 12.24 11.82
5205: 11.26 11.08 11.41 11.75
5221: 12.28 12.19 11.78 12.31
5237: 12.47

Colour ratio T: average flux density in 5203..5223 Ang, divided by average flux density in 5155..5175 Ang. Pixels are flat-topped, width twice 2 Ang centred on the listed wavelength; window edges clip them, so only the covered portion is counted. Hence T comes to 1.1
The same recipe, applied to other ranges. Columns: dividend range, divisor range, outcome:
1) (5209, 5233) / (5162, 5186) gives 1.21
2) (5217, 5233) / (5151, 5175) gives 1.14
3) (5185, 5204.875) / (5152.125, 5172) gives 1.06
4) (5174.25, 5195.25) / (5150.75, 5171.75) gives 0.96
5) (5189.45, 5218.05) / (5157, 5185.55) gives 1.15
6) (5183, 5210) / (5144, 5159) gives 0.98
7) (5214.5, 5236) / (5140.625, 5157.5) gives 1.05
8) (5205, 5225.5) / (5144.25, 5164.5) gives 1.02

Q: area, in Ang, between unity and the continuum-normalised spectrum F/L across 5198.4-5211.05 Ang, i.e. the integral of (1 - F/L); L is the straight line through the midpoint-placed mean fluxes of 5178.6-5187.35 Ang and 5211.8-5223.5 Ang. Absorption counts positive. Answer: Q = -0.3 Ang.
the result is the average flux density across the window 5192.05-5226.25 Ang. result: 11.7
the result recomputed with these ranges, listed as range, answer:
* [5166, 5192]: 9.87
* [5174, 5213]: 10.9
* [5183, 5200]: 11.3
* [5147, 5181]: 10.5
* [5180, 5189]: 10.3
